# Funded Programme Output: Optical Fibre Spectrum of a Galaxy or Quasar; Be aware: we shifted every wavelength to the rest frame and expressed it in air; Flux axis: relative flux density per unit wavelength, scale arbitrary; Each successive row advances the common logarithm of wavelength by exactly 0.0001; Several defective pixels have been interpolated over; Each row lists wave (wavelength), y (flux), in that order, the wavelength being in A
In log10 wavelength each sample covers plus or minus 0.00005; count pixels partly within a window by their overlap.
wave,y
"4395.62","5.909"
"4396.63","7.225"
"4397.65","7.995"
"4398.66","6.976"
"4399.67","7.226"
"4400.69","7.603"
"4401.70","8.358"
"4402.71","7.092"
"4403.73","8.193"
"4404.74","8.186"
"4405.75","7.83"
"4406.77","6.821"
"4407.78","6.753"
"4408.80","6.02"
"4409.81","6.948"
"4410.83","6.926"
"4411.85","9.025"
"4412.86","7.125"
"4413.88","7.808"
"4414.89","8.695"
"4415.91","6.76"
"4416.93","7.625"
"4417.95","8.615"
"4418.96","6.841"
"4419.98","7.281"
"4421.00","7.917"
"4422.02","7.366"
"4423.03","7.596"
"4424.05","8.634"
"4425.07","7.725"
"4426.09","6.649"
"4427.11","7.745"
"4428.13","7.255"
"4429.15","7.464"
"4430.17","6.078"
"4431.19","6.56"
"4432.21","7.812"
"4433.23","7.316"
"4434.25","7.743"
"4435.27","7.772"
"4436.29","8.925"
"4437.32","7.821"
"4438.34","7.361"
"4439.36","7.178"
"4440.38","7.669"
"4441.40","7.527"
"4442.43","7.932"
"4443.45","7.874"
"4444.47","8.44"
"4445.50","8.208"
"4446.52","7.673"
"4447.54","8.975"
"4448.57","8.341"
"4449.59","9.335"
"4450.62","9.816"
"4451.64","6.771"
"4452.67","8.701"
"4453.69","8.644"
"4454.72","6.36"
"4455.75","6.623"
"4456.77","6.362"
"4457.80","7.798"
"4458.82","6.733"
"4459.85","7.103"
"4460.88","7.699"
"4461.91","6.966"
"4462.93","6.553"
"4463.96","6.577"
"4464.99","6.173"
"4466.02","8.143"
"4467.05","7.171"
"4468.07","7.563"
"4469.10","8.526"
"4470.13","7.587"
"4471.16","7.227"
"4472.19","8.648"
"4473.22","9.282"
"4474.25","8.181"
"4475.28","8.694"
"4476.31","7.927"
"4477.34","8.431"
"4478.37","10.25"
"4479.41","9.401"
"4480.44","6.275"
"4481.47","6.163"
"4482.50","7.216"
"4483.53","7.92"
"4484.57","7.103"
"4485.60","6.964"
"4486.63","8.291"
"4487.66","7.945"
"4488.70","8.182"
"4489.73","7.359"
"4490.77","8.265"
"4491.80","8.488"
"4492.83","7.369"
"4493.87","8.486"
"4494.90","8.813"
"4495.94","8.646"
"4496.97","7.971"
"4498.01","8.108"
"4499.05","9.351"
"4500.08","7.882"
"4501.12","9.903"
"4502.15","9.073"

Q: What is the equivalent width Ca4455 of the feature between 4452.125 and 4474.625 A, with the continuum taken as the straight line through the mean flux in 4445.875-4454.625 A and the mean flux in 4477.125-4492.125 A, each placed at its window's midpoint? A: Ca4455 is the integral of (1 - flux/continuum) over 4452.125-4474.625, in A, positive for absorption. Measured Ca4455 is 2.0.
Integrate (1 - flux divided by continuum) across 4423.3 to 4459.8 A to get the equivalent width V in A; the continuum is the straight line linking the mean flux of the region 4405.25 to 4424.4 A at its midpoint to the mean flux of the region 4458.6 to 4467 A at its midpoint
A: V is -2.4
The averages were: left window 7.49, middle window 7.7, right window 7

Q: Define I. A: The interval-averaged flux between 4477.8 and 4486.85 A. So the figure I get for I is 7.72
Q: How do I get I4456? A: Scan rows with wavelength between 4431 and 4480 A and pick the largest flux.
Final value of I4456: 10.25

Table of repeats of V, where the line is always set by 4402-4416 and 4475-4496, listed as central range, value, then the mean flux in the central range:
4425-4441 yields 0.42 A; 7.44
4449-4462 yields 0.25 A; 7.63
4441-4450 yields -0.62 A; 8.25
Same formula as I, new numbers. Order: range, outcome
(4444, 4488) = 7.78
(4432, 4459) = 7.86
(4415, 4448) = 7.65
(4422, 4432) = 7.32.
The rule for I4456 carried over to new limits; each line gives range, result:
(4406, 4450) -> 9.335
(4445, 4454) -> 9.816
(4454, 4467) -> 8.143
